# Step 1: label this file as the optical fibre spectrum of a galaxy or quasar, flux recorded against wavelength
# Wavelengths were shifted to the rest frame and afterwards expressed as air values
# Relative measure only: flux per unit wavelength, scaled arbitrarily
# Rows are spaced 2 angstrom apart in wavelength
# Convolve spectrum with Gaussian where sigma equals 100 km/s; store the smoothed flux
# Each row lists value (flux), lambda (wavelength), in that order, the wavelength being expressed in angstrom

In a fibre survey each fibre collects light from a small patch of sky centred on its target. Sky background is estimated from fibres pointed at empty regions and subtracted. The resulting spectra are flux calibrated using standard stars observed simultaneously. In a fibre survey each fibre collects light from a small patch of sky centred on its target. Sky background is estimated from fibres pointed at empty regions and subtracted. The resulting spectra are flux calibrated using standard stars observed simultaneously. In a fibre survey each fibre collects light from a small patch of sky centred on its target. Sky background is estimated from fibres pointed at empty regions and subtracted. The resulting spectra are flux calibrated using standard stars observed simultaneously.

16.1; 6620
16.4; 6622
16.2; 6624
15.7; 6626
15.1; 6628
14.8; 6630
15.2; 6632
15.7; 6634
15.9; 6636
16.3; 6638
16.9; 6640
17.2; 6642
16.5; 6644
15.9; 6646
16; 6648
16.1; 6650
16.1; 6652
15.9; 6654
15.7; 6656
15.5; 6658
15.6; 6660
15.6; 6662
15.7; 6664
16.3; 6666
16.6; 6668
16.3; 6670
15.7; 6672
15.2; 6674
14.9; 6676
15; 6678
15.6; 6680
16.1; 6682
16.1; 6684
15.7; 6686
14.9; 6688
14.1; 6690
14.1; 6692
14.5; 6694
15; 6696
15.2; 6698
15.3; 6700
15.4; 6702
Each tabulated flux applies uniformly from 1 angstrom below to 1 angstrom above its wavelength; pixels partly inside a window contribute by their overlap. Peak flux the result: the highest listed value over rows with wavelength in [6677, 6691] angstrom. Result 16.1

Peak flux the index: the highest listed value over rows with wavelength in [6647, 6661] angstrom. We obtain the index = 16.1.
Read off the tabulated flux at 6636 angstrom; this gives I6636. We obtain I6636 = 15.9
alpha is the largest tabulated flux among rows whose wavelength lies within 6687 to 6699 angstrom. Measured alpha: 15.2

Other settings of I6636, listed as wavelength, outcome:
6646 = 15.9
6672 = 15.7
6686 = 15.7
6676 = 14.9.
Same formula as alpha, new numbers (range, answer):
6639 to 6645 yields 17.2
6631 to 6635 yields 15.7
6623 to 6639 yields 16.3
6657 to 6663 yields 15.6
